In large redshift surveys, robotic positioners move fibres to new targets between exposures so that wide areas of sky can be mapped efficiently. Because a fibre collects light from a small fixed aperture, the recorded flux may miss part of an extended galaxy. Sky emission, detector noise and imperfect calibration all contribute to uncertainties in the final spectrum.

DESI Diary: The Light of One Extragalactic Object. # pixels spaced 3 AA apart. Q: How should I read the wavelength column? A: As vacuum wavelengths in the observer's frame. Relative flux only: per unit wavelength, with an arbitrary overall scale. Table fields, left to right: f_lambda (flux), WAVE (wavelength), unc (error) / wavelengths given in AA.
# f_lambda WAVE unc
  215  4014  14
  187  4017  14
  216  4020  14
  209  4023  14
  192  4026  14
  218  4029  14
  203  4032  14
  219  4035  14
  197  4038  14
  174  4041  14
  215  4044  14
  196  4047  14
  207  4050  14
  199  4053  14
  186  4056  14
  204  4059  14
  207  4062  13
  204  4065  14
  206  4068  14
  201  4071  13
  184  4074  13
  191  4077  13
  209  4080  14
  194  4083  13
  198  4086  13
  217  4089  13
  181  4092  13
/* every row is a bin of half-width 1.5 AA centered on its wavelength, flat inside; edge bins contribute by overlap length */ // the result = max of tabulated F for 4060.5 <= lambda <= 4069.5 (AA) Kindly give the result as 207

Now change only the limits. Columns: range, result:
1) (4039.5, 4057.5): 215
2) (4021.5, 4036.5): 219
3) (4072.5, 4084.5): 209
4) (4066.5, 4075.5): 206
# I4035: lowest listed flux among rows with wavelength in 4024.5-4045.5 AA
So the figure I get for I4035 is 174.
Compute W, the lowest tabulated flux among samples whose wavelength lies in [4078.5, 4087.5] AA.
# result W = 194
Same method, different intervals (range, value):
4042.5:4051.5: 196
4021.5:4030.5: 192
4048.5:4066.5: 186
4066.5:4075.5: 184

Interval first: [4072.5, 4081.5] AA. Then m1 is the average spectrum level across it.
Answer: 195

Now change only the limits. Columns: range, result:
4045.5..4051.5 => 202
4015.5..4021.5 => 202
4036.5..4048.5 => 196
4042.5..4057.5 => 201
